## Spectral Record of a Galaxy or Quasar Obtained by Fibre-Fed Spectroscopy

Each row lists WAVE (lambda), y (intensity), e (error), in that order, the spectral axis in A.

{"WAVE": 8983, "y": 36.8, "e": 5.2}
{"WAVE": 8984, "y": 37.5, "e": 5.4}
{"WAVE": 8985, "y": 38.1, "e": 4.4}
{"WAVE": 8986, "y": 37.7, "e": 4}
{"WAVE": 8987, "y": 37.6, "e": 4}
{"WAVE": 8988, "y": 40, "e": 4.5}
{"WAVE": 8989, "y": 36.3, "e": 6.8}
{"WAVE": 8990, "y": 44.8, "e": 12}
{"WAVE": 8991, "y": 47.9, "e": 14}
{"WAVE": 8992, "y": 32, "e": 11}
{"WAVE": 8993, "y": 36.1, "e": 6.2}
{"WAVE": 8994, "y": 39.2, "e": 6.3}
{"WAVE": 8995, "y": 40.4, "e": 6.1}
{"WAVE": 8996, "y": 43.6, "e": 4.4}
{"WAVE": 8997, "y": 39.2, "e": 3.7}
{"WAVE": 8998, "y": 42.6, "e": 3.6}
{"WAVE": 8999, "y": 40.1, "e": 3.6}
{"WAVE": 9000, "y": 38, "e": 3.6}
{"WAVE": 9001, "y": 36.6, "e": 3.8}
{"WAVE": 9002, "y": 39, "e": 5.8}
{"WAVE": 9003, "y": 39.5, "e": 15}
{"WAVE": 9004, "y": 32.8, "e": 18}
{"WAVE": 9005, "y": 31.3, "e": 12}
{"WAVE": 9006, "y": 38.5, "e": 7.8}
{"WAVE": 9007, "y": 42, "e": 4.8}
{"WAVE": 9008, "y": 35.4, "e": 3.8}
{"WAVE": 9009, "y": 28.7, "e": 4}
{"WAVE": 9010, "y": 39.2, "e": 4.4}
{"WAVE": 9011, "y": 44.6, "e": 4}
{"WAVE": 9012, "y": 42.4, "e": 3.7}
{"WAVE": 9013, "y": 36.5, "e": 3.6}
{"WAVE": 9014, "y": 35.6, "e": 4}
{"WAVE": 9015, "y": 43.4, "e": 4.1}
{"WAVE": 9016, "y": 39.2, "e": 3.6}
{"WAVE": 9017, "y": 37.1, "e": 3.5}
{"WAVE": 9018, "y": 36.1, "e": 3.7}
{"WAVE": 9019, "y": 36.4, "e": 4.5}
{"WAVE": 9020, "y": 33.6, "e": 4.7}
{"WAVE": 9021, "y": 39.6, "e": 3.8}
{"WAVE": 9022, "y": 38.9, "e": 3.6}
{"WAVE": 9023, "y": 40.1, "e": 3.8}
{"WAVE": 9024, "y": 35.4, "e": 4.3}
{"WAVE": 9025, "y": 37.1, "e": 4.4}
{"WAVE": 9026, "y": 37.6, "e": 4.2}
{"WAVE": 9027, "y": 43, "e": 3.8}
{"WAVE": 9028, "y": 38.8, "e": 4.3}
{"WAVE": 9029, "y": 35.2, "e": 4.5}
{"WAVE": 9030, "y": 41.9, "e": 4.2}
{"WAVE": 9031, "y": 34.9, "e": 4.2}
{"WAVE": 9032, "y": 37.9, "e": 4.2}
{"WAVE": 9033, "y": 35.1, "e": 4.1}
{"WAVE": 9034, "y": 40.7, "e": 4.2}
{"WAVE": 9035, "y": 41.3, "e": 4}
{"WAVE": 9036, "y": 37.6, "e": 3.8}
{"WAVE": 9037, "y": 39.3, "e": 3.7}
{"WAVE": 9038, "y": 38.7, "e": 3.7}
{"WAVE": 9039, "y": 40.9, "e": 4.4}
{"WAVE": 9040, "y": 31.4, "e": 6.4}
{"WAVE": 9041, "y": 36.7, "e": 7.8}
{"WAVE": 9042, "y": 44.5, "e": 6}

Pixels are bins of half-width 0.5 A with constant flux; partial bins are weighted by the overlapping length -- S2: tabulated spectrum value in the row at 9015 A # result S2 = 43.4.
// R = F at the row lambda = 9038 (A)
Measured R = 38.7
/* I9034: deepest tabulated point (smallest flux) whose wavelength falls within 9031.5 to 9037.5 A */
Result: 35.1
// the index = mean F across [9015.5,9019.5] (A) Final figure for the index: 37.2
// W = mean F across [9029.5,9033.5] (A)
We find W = 37.5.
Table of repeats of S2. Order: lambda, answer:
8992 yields 32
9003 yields 39.5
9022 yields 38.9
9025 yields 37.1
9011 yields 44.6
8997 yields 39.2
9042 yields 44.5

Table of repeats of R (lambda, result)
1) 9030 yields 41.9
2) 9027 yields 43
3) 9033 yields 35.1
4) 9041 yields 36.7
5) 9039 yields 40.9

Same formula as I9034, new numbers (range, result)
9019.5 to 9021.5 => 33.6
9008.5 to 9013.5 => 28.7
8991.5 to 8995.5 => 32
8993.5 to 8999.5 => 39.2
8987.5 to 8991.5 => 36.3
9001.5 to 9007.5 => 31.3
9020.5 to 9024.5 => 35.4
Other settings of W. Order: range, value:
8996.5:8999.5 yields 40.6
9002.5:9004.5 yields 36.1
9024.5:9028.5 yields 39.1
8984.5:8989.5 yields 37.9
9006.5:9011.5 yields 38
